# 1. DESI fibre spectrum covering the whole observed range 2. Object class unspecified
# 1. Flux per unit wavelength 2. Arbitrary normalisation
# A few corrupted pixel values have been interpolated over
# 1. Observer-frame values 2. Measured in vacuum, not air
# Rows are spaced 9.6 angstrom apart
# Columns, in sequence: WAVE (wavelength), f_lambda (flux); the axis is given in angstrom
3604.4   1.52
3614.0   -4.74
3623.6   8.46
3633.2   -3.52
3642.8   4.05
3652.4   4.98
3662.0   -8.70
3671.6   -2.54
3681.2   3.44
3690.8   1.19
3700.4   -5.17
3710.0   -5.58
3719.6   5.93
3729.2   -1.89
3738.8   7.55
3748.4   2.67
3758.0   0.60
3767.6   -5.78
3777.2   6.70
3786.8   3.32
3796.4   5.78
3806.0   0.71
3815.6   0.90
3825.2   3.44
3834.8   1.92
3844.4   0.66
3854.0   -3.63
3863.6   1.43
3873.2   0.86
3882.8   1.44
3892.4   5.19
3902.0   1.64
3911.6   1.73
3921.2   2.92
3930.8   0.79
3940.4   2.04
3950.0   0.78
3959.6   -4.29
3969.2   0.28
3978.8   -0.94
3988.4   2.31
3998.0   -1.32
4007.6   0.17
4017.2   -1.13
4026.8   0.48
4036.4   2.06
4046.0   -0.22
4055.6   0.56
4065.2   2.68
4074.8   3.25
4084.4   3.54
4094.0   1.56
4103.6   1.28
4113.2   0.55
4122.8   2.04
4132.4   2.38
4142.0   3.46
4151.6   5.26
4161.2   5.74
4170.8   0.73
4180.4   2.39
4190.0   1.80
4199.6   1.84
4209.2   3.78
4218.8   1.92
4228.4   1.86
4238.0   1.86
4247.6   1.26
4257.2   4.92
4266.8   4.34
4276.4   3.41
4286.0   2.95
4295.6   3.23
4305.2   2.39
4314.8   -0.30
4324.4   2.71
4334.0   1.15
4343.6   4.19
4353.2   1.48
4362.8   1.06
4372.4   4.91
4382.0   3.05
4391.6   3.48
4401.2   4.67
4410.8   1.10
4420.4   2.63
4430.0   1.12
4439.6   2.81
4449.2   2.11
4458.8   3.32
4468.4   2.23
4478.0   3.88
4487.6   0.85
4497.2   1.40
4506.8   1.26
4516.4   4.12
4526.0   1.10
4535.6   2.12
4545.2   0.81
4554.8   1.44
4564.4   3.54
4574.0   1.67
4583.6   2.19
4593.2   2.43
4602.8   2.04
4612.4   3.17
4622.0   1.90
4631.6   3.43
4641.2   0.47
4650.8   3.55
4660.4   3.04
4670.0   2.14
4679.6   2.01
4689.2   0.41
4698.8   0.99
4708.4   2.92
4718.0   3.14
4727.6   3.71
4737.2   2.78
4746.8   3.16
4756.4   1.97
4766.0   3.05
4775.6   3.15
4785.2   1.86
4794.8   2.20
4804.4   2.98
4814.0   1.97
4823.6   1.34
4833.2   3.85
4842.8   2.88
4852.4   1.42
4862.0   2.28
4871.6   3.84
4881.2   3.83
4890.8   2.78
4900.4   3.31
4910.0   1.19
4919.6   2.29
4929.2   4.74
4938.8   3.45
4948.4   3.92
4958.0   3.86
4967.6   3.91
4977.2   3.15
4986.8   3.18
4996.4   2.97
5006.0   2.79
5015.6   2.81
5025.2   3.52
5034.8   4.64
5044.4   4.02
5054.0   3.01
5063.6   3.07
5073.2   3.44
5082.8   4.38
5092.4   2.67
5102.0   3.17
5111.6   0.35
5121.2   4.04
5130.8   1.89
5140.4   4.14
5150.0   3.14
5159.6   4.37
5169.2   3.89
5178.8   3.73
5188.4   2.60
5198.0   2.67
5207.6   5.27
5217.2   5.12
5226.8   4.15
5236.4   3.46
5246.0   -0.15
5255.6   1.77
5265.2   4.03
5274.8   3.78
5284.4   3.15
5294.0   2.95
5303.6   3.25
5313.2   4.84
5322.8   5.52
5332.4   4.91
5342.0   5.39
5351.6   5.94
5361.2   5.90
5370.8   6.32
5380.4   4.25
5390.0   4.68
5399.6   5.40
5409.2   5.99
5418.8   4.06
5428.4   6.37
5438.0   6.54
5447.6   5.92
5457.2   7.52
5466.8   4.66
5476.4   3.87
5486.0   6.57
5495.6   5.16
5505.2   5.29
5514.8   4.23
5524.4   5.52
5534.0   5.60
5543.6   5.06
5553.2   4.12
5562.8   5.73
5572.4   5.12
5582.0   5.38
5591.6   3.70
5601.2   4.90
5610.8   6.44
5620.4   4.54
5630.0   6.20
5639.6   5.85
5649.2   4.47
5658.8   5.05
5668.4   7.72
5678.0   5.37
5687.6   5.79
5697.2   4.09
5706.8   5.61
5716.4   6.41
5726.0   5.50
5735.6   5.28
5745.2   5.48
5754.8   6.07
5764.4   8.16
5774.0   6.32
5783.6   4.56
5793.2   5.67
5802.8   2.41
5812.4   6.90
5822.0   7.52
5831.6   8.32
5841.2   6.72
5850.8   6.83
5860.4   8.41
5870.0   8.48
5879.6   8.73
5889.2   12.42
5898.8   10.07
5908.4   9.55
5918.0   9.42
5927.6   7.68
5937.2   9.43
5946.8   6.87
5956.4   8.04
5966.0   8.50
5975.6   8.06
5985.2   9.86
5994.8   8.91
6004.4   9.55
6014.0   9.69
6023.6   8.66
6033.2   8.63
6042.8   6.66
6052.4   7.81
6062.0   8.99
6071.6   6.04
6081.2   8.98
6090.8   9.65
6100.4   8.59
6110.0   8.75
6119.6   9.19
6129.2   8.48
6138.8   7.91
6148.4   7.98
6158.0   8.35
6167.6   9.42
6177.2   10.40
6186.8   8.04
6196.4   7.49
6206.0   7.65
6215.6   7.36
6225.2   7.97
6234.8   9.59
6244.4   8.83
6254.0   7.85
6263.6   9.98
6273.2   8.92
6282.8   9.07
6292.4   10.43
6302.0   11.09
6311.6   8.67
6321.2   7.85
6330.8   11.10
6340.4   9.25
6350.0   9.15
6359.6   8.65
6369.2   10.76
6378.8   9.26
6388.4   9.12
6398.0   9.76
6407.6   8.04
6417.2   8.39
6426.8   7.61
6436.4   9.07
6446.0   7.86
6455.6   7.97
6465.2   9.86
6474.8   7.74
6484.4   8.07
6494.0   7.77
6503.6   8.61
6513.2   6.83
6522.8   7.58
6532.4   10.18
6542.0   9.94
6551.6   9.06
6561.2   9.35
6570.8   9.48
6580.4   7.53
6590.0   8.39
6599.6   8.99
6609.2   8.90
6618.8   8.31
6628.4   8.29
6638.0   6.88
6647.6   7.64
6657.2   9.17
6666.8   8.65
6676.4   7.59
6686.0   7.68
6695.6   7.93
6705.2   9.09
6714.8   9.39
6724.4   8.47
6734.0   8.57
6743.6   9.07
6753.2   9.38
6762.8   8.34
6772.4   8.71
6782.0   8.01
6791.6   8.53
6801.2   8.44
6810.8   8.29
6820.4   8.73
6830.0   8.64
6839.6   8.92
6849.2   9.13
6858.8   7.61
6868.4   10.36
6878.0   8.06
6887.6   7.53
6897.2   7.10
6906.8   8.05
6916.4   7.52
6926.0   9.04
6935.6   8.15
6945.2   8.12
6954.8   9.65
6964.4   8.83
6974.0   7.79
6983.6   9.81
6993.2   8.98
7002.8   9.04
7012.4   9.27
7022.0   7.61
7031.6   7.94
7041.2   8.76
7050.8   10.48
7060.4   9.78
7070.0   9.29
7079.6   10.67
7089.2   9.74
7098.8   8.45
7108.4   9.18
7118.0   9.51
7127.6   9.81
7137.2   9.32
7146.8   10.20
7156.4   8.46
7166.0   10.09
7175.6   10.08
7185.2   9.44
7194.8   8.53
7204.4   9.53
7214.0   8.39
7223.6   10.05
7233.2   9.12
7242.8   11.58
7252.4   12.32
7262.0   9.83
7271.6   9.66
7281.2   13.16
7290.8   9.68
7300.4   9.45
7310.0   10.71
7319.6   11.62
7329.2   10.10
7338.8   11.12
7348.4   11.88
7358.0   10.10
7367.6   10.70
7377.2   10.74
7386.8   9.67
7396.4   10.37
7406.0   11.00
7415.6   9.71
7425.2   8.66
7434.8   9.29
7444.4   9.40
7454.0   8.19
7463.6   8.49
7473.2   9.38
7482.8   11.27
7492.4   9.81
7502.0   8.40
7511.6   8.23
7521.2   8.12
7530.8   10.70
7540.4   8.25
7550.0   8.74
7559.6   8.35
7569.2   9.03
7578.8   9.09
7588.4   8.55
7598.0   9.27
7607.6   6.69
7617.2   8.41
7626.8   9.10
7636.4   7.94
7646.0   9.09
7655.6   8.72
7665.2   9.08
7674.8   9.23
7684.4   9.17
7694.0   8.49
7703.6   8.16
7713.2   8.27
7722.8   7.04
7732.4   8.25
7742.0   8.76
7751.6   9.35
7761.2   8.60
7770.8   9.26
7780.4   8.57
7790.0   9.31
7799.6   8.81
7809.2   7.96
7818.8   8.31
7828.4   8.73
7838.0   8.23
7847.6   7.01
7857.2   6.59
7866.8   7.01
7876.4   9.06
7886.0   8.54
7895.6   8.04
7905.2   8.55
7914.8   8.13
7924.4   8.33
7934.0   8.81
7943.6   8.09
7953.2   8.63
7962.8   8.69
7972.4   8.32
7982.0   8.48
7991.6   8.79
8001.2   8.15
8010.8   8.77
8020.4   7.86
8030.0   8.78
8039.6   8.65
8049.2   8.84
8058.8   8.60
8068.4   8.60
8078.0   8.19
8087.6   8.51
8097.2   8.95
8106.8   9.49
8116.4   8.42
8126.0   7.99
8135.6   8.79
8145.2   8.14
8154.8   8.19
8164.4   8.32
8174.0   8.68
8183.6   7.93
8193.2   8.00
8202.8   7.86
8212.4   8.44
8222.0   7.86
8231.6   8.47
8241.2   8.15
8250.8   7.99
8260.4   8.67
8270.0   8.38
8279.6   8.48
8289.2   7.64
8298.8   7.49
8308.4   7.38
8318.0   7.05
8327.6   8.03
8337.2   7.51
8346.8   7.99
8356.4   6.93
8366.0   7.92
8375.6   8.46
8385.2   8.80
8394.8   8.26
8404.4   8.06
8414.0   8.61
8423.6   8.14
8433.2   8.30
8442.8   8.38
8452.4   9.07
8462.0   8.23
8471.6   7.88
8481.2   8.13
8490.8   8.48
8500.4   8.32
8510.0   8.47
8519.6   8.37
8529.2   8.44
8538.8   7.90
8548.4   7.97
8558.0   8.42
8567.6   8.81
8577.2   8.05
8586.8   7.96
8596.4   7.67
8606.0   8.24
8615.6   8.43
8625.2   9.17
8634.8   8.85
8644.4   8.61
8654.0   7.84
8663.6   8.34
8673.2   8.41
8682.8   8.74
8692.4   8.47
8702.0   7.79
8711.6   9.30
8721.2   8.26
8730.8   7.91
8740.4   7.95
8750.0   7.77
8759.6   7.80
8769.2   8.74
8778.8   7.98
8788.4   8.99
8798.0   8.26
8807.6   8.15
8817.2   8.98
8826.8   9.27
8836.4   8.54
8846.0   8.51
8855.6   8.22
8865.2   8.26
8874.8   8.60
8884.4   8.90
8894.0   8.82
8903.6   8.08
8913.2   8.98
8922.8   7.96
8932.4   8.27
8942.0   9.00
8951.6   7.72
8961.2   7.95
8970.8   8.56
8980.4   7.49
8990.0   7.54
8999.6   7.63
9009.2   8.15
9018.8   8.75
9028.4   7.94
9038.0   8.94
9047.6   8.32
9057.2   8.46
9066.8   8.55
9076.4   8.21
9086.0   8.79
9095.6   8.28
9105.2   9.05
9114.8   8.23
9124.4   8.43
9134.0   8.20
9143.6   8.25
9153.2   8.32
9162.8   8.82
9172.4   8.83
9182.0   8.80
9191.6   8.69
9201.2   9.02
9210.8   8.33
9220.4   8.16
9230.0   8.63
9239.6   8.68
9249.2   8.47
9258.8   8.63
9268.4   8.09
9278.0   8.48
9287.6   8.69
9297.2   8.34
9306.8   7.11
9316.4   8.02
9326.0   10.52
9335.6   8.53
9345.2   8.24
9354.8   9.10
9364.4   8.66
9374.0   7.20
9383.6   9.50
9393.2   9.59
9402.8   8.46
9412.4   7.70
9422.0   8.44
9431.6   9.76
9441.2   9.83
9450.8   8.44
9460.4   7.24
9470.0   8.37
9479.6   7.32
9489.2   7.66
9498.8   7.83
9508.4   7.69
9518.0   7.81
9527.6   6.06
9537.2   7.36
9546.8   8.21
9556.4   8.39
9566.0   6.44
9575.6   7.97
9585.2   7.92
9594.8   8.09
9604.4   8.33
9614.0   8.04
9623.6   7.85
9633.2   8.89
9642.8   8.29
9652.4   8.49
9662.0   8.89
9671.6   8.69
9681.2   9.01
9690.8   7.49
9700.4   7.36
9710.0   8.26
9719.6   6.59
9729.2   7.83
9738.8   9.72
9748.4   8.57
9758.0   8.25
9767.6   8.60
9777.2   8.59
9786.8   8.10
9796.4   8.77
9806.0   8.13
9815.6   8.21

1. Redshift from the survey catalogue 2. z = 0.333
